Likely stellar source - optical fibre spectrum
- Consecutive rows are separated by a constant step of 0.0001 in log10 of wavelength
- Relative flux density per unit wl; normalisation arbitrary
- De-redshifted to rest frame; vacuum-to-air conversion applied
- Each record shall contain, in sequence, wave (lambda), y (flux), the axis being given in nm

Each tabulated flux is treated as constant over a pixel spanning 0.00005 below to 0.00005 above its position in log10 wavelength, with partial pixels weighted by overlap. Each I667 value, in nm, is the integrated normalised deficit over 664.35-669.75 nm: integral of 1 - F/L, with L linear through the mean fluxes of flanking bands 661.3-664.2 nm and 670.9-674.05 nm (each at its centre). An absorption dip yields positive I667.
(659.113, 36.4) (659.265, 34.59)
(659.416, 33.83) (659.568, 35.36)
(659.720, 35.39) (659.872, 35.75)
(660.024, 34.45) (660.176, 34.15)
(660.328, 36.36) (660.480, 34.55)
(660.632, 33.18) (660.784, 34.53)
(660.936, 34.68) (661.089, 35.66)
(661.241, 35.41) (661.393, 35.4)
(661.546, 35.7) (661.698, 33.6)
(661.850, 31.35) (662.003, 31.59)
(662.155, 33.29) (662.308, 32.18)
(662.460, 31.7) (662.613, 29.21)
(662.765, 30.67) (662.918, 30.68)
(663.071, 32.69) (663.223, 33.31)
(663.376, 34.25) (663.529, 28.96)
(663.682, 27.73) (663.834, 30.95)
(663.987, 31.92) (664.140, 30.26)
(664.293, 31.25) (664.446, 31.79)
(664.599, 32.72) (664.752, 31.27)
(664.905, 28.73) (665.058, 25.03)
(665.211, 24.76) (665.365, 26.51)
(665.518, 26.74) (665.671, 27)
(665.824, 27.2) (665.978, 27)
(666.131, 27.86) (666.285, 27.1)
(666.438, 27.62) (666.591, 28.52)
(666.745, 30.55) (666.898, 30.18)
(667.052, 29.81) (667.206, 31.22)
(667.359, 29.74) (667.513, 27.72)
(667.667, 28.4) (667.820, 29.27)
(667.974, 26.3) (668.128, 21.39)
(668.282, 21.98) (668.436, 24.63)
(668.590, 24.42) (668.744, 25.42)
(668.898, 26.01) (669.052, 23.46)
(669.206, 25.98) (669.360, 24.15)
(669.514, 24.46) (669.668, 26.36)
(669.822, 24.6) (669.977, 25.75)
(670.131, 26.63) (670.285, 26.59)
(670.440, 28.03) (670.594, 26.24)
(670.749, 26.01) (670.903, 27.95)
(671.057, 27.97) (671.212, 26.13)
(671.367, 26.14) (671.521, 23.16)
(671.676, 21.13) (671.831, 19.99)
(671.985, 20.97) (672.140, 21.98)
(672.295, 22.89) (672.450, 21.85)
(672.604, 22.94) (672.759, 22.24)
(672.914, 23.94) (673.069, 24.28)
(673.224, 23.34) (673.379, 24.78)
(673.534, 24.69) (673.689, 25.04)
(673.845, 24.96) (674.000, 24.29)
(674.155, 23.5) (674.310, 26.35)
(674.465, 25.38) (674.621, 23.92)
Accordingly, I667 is 0.212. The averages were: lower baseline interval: 31.9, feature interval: 27.2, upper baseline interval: 23.7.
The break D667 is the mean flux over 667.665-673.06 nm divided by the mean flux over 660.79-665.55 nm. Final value 0.79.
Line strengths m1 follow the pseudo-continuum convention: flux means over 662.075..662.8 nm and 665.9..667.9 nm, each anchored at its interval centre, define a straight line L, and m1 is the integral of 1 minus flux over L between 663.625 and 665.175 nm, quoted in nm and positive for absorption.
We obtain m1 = 0.01 nm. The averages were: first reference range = 31.5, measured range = 30.1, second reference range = 28.8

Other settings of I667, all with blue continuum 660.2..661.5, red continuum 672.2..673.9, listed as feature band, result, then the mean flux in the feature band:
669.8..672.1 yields 0.05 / 25.1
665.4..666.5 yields 0.11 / 27.2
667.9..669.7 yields 0.20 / 24.5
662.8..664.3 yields 0.06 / 31.2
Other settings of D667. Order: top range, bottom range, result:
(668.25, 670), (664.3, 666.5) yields 0.88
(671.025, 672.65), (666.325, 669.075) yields 0.85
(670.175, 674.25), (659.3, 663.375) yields 0.72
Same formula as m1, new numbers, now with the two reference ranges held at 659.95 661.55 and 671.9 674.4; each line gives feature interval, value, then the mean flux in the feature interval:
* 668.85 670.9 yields 0.060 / 25.8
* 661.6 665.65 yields 0.227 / 30.5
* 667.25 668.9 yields 0.130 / 26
